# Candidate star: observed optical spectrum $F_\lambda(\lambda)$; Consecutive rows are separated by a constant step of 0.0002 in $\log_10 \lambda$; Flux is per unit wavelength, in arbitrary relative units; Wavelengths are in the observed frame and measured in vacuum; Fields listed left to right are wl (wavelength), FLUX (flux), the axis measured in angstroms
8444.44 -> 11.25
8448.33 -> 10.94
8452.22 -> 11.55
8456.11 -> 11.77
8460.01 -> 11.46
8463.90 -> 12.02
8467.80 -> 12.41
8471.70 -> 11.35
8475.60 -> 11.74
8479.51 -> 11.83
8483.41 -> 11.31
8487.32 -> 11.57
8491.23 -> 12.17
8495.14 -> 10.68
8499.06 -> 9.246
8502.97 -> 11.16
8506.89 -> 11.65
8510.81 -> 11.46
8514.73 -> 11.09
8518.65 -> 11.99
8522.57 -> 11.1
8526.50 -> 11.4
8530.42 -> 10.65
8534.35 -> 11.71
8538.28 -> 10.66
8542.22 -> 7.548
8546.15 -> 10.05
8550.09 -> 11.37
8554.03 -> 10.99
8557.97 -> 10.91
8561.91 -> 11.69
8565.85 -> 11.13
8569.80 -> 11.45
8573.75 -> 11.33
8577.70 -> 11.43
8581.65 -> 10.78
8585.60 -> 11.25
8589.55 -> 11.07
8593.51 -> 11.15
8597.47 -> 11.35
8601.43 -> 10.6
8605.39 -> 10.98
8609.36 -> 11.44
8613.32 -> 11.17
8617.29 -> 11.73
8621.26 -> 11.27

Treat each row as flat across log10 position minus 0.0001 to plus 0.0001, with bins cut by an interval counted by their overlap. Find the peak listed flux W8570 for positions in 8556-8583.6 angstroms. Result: 11.69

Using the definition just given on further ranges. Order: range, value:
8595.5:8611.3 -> 11.44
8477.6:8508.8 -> 12.17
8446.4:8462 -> 11.77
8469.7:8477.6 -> 11.74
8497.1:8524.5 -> 11.99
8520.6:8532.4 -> 11.4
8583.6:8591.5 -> 11.25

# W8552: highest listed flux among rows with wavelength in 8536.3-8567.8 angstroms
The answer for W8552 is 11.69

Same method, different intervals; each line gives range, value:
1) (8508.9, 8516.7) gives 11.46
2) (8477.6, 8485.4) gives 11.83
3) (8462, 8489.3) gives 12.41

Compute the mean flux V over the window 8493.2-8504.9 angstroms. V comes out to 10.4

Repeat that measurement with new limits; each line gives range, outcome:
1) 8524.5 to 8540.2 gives 11.1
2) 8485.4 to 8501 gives 10.9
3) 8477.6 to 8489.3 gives 11.6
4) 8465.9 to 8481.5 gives 11.8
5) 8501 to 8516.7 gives 11.3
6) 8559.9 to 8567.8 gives 11.4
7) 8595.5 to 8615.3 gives 11.1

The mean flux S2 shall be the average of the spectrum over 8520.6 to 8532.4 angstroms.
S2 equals 11.1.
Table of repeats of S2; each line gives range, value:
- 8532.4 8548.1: 9.99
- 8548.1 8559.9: 11.1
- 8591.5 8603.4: 11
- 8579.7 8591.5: 11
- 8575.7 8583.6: 11.1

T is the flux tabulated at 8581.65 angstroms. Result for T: 10.78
